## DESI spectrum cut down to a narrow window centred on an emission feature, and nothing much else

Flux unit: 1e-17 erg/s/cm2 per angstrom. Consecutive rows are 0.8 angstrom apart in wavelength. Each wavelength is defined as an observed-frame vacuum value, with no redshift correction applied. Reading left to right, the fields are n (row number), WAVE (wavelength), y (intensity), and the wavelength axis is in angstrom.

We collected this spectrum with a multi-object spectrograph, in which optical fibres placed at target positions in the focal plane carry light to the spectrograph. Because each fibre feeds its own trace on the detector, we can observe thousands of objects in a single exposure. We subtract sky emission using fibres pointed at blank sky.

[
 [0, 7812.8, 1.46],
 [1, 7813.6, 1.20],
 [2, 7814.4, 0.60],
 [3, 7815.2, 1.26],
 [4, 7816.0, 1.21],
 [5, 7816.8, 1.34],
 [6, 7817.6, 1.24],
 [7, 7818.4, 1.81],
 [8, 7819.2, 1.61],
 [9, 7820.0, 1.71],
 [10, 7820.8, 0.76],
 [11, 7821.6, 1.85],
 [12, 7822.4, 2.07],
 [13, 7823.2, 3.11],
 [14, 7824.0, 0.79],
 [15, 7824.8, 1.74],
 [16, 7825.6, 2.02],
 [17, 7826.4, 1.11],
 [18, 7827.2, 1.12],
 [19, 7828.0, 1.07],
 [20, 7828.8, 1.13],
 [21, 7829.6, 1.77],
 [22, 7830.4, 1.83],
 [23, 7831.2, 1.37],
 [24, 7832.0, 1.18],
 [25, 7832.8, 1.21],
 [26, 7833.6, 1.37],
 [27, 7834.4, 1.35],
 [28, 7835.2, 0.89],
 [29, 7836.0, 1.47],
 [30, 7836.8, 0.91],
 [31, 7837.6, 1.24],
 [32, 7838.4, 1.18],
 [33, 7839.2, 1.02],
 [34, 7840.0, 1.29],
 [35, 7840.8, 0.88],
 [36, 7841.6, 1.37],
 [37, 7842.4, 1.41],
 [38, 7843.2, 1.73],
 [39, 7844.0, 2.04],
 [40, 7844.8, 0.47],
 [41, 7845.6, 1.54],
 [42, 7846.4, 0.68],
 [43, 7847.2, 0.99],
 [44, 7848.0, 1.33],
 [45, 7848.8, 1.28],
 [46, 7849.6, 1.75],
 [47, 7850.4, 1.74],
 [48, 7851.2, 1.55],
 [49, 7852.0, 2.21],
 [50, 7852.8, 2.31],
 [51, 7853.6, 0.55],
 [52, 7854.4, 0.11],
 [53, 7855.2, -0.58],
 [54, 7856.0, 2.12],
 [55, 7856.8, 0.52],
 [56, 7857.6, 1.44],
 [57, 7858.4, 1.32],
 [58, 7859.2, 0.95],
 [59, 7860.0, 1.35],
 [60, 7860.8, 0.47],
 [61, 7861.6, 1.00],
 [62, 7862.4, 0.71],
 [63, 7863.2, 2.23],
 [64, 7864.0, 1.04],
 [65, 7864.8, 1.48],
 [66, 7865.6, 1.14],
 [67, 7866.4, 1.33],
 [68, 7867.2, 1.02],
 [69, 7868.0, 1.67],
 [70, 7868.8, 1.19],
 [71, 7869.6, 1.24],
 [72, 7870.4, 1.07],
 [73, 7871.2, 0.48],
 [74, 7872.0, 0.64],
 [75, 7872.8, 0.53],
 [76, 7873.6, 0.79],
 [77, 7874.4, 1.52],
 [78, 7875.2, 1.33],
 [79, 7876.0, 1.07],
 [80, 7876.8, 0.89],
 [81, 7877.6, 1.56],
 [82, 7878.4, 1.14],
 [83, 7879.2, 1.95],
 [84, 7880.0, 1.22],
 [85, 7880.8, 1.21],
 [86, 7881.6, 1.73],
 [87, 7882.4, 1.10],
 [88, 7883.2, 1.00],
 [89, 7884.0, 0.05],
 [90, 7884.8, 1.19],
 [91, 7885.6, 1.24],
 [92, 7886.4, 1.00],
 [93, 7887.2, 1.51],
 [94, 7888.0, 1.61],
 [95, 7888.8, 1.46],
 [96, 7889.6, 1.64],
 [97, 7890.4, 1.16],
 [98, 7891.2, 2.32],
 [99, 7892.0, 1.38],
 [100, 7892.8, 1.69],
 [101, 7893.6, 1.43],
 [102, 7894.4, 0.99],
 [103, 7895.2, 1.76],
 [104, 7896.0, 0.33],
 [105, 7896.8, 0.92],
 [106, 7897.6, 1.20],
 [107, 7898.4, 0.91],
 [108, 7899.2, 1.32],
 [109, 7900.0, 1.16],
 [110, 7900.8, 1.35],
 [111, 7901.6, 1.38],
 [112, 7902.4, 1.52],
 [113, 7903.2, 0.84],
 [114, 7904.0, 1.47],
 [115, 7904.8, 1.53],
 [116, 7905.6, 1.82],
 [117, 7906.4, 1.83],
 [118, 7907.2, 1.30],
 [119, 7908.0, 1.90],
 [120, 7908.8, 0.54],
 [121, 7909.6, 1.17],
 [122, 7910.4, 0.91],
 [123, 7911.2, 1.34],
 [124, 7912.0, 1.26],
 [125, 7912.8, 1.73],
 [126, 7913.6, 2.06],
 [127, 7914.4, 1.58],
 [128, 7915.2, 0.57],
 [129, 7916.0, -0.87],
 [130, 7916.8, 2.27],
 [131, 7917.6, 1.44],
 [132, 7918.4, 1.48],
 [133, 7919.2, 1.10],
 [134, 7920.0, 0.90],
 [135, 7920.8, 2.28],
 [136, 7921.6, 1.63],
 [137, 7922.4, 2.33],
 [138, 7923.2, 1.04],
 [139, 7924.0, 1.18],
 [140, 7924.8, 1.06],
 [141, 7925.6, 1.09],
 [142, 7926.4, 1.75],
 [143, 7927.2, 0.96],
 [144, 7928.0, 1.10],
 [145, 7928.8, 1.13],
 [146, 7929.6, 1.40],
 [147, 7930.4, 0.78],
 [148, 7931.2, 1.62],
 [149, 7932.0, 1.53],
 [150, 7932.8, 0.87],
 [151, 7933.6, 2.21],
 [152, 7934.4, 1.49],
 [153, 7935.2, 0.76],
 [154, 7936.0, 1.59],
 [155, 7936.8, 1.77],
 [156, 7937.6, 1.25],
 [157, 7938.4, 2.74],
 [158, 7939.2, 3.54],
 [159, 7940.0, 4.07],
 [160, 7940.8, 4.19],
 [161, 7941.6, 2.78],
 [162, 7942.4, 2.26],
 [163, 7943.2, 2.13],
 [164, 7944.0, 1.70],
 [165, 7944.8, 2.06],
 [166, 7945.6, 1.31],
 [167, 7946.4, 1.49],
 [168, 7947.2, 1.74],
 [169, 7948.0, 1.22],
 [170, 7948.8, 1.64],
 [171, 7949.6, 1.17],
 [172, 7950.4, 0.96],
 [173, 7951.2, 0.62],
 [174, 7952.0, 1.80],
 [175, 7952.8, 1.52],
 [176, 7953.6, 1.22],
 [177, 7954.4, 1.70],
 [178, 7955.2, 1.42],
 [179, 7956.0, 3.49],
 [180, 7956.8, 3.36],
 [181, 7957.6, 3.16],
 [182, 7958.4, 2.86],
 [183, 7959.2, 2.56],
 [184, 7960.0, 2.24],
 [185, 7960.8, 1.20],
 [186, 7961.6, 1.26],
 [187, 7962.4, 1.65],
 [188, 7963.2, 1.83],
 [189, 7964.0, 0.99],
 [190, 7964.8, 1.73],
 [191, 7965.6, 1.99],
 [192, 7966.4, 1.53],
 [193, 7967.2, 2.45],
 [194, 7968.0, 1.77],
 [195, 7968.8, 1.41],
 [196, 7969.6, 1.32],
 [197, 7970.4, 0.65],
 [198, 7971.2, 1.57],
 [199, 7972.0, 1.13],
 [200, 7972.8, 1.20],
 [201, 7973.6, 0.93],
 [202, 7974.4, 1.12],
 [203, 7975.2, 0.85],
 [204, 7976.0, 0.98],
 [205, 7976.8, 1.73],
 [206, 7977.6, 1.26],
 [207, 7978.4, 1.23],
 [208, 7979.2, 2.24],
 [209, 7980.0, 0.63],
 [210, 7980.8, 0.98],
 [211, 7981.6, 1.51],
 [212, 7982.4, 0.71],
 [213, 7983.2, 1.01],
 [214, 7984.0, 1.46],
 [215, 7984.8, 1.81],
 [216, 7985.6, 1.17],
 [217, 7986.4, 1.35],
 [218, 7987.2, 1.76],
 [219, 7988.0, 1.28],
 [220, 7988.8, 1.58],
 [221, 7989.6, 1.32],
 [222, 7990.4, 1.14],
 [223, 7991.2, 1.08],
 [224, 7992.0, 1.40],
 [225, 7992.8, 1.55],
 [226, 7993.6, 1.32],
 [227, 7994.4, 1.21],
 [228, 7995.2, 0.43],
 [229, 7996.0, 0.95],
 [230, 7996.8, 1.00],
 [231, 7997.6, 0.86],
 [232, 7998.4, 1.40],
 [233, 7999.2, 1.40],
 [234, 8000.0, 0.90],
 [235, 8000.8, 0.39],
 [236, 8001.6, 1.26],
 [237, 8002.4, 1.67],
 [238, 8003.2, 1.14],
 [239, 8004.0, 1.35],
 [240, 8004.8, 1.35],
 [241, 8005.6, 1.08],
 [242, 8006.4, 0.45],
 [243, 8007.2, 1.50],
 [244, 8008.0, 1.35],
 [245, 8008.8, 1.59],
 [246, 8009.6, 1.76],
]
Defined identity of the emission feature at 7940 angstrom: [S II]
